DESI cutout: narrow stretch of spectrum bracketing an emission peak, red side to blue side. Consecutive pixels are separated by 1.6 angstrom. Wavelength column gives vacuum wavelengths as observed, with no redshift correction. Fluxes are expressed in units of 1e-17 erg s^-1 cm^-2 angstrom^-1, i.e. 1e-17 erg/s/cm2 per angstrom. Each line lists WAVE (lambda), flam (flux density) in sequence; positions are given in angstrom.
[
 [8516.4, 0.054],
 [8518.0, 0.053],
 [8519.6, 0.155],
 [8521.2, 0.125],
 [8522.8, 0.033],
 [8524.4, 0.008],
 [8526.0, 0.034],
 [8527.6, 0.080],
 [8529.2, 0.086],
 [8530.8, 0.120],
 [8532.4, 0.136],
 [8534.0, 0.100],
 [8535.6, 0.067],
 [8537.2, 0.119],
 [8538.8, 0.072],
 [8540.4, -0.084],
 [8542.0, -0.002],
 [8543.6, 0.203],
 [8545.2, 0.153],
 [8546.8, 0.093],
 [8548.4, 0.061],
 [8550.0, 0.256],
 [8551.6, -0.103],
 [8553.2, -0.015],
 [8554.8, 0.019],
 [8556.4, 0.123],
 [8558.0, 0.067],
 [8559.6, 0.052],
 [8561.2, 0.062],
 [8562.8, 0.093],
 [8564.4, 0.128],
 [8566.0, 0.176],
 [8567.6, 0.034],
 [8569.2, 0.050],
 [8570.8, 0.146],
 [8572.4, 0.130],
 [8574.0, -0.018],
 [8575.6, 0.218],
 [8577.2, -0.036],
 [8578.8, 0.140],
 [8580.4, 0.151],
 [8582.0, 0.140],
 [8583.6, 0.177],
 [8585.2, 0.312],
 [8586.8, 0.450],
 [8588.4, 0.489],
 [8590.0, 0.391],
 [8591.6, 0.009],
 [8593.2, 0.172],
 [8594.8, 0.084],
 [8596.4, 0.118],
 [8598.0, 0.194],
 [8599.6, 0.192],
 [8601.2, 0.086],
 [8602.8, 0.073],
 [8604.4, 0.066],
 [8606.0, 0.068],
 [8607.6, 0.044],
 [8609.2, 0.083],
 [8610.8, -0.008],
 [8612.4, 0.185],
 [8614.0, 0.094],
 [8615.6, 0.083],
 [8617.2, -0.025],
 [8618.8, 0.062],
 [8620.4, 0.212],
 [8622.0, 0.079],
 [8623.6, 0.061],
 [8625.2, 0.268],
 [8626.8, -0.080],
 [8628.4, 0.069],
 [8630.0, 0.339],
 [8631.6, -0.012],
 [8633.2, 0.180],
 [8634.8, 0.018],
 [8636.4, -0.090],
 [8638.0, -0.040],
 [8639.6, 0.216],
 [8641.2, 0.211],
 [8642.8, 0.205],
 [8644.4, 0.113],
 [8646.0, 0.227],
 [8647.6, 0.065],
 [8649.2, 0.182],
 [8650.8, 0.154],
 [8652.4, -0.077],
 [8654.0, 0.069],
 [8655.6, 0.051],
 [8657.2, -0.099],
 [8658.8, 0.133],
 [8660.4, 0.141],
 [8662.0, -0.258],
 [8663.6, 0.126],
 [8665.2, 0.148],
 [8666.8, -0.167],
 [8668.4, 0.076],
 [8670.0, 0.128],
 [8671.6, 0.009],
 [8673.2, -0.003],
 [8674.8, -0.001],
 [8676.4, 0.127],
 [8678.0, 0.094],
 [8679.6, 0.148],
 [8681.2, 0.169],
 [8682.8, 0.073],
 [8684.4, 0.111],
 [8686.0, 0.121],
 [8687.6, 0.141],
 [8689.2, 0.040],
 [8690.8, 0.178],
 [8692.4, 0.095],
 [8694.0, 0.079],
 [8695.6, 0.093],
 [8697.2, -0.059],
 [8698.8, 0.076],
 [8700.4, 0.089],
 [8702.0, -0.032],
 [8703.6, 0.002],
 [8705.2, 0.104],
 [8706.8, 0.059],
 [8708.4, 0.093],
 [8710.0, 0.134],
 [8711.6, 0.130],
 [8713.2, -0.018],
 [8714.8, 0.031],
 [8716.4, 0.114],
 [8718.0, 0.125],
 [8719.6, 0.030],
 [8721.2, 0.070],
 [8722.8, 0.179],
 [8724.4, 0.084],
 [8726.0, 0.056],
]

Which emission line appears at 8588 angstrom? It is Hgamma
